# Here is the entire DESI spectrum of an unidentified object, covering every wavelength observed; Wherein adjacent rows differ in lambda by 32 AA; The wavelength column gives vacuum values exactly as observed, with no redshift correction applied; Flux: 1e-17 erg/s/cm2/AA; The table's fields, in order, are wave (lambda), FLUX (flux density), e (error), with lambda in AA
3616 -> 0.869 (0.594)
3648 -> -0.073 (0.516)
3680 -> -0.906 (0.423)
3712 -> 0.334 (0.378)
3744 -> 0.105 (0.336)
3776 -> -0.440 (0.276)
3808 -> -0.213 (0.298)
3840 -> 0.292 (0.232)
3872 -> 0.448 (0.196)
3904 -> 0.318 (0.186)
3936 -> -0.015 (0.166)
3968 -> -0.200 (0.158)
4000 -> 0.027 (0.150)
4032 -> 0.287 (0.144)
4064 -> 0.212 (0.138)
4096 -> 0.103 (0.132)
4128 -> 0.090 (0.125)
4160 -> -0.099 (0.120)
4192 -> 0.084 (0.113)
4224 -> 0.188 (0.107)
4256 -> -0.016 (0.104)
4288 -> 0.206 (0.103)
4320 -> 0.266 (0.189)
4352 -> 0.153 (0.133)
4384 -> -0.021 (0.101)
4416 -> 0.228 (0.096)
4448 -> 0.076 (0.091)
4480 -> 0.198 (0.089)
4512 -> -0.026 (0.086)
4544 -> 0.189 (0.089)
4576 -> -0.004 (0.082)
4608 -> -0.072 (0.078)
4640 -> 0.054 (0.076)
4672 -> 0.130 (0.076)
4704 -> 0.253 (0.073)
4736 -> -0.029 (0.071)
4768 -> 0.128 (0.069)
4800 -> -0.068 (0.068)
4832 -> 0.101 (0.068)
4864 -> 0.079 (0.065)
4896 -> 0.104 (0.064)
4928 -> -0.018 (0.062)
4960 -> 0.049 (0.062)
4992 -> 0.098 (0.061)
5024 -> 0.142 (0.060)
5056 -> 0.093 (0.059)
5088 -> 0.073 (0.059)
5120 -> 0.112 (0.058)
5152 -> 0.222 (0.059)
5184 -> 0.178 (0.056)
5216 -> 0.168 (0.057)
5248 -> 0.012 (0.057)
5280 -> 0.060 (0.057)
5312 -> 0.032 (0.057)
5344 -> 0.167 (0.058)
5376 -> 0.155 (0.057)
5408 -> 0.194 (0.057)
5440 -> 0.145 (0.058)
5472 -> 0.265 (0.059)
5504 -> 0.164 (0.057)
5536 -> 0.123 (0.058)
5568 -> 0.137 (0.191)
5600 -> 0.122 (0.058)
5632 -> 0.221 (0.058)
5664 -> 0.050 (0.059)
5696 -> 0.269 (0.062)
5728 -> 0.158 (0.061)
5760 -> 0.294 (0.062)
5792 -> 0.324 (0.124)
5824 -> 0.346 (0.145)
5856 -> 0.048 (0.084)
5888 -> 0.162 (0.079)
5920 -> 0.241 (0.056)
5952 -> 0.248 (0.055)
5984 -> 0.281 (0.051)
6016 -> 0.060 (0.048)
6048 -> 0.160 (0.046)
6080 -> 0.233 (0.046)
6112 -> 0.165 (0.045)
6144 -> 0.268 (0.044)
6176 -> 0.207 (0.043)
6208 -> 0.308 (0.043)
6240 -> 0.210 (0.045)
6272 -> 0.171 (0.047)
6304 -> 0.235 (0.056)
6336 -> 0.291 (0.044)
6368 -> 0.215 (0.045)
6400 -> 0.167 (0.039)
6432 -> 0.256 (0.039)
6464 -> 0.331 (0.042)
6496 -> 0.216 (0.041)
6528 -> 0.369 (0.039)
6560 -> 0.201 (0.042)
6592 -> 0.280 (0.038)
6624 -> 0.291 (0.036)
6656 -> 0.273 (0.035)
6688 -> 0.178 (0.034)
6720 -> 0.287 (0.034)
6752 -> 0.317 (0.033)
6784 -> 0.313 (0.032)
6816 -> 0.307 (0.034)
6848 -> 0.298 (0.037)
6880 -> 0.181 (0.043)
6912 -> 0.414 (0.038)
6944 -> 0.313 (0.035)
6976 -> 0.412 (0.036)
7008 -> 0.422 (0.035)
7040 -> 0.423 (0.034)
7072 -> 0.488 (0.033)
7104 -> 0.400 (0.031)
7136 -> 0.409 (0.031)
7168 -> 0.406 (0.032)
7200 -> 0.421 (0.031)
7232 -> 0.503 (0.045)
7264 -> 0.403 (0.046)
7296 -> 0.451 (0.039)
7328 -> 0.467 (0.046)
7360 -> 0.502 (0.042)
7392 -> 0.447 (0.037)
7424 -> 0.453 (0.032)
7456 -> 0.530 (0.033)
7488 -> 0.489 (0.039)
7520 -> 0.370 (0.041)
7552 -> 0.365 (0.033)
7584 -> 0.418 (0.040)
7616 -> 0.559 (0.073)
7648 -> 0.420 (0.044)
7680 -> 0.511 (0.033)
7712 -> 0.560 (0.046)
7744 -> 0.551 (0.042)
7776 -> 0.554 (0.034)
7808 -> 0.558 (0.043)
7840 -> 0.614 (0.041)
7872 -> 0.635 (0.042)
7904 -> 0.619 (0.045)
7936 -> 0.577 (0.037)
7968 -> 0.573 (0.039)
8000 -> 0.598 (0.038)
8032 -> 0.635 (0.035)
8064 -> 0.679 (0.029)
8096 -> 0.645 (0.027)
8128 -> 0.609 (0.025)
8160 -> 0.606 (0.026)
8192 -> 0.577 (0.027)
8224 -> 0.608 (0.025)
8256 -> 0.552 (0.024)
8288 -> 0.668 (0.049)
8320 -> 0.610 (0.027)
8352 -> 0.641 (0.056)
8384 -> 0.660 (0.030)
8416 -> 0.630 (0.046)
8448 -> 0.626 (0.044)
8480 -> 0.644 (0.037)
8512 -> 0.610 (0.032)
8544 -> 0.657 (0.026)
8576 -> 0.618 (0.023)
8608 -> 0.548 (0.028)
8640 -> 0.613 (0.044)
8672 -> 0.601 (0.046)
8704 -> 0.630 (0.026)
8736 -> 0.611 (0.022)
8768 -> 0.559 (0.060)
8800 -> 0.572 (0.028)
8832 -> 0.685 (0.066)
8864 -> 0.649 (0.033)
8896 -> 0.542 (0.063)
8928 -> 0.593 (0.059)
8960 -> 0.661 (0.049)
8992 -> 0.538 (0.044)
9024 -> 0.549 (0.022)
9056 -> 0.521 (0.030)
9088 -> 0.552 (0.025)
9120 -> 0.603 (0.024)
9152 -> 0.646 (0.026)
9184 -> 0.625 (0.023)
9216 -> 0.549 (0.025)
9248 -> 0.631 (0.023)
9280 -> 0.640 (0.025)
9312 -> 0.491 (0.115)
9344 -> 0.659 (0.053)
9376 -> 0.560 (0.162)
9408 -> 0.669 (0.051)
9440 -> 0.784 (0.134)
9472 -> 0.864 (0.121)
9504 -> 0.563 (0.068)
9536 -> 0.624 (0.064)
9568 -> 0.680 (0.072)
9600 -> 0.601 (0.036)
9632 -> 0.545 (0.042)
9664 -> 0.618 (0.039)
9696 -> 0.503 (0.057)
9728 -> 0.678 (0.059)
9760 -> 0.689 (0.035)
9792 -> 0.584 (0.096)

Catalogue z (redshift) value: 0.75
